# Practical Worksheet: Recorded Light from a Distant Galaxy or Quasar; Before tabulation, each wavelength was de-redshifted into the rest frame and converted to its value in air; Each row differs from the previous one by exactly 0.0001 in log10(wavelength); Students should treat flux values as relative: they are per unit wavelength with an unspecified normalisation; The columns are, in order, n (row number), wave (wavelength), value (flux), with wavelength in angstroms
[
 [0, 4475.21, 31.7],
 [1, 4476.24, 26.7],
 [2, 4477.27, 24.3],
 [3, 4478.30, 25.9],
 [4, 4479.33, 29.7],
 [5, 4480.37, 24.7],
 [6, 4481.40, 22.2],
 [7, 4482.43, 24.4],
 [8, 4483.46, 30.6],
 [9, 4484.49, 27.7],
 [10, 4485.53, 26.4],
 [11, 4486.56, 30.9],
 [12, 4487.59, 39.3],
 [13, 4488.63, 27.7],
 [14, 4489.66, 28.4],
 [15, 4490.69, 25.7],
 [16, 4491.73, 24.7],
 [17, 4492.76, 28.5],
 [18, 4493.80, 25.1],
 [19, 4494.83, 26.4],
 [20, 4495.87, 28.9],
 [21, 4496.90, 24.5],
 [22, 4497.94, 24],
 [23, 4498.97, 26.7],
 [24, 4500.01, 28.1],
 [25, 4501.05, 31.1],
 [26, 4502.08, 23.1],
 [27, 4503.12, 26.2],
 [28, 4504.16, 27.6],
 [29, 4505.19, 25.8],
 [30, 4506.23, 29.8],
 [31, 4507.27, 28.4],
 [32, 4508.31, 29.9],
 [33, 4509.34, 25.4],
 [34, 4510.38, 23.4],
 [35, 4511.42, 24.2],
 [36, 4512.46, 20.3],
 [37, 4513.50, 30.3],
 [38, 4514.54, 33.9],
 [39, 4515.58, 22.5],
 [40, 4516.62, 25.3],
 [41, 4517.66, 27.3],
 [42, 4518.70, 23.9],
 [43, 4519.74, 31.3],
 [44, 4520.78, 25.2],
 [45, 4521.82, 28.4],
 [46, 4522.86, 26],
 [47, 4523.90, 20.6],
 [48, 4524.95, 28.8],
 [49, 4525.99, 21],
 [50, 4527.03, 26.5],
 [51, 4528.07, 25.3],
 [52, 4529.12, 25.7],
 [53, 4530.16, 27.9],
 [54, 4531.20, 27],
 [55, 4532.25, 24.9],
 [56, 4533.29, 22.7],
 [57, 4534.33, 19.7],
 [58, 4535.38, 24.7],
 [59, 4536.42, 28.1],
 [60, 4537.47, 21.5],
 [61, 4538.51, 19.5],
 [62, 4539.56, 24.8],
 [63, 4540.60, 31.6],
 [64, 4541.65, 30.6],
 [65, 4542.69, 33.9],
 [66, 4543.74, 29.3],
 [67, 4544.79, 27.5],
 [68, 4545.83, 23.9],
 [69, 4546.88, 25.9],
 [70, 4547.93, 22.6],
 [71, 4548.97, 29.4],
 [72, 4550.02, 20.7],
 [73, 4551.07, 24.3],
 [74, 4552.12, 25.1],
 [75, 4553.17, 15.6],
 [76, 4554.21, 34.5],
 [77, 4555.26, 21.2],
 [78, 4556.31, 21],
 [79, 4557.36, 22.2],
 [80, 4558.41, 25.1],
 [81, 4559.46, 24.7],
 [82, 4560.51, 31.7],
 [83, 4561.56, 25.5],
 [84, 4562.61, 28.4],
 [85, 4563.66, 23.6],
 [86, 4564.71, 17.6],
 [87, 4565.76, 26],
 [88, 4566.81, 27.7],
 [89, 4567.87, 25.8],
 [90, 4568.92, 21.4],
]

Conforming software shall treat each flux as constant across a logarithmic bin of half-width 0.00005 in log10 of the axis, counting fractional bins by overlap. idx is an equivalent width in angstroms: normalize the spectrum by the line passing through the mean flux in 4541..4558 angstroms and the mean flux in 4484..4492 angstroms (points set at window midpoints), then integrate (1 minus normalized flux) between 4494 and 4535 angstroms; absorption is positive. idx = 2.1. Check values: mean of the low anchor 29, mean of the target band 26.1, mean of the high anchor 25.5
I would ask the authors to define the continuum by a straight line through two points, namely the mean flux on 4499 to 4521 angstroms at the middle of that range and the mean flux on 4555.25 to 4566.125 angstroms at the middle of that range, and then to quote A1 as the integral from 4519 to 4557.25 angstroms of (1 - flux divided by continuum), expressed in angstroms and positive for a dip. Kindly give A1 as 0.1 angstroms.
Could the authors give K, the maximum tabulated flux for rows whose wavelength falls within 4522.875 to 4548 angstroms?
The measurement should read 33.9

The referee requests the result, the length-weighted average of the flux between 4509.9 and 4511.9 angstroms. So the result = 23.8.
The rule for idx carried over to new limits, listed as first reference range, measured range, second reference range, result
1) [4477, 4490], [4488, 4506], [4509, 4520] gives 0.2 angstroms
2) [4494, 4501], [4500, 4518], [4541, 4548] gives 0.2 angstroms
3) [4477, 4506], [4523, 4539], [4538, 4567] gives 1.1 angstroms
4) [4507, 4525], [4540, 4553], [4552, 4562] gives -0.9 angstroms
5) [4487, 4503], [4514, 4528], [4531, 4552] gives 0.1 angstroms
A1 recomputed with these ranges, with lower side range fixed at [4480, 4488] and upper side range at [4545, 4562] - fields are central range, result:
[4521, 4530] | 0.2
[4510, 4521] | 0.2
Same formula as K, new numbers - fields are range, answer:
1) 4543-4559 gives 34.5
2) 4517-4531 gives 31.3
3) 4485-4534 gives 39.3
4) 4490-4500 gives 28.9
